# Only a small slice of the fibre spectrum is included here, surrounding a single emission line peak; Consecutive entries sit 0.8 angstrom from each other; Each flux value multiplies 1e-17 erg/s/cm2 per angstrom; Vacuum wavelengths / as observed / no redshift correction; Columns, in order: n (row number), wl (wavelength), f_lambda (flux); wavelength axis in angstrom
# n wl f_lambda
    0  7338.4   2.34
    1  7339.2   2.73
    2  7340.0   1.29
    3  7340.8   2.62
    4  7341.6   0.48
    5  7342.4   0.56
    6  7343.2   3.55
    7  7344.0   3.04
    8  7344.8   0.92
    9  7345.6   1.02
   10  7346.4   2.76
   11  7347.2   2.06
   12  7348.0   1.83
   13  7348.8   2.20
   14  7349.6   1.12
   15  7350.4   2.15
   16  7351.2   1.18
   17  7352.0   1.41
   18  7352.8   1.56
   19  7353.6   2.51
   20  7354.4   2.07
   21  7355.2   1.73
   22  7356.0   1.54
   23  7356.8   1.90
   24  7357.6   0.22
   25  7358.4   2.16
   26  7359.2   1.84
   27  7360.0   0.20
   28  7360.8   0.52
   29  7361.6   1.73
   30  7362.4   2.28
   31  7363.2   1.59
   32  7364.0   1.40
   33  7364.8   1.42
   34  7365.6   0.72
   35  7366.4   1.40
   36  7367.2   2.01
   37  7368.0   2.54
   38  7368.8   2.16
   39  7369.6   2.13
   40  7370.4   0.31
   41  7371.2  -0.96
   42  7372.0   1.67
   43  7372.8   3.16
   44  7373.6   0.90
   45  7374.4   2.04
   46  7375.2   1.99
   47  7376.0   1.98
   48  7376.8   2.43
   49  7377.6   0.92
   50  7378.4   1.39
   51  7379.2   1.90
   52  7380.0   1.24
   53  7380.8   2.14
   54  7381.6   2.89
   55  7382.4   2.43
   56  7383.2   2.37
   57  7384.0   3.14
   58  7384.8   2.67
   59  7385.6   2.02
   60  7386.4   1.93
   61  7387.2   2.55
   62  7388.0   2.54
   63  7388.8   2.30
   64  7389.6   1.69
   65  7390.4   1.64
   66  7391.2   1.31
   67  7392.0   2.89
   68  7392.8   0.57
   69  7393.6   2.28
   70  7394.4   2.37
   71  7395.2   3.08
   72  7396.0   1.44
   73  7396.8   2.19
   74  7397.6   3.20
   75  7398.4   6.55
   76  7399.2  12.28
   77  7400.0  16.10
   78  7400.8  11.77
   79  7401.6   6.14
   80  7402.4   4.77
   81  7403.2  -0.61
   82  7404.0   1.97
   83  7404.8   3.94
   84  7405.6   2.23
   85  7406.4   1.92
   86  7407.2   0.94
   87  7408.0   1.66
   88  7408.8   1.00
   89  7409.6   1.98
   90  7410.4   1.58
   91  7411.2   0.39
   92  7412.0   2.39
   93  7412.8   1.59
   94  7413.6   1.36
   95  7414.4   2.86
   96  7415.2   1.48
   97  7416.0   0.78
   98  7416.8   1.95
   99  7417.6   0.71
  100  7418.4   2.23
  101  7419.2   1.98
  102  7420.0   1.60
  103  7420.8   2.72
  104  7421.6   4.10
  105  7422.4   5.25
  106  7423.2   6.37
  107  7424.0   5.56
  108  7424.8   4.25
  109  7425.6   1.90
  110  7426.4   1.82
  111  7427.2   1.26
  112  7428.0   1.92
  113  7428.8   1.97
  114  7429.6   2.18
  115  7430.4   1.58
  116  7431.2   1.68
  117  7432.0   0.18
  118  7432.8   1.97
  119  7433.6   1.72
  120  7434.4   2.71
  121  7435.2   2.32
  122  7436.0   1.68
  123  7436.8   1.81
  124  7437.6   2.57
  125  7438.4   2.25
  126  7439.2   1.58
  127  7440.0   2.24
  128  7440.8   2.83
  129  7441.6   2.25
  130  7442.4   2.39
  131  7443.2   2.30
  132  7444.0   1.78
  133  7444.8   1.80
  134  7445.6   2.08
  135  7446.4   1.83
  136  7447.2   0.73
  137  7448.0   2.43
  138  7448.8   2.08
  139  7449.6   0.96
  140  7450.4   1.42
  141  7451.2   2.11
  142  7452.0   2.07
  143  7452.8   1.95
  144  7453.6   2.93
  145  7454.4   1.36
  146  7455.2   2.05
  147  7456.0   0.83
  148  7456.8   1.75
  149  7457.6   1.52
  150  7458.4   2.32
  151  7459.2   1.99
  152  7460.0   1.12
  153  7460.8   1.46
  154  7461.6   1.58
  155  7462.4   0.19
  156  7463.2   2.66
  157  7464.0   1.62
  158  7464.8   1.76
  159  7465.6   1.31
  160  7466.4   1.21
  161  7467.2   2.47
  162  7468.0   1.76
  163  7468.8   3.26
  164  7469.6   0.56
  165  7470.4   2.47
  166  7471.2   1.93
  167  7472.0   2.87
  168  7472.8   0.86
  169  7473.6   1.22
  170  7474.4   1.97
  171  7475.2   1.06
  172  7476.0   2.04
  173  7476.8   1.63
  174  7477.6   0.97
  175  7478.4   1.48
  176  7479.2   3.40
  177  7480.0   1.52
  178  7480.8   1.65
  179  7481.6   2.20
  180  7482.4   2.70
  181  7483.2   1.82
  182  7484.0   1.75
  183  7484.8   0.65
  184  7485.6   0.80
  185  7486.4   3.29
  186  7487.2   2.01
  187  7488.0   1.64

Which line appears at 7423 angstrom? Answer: [N II] 6583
